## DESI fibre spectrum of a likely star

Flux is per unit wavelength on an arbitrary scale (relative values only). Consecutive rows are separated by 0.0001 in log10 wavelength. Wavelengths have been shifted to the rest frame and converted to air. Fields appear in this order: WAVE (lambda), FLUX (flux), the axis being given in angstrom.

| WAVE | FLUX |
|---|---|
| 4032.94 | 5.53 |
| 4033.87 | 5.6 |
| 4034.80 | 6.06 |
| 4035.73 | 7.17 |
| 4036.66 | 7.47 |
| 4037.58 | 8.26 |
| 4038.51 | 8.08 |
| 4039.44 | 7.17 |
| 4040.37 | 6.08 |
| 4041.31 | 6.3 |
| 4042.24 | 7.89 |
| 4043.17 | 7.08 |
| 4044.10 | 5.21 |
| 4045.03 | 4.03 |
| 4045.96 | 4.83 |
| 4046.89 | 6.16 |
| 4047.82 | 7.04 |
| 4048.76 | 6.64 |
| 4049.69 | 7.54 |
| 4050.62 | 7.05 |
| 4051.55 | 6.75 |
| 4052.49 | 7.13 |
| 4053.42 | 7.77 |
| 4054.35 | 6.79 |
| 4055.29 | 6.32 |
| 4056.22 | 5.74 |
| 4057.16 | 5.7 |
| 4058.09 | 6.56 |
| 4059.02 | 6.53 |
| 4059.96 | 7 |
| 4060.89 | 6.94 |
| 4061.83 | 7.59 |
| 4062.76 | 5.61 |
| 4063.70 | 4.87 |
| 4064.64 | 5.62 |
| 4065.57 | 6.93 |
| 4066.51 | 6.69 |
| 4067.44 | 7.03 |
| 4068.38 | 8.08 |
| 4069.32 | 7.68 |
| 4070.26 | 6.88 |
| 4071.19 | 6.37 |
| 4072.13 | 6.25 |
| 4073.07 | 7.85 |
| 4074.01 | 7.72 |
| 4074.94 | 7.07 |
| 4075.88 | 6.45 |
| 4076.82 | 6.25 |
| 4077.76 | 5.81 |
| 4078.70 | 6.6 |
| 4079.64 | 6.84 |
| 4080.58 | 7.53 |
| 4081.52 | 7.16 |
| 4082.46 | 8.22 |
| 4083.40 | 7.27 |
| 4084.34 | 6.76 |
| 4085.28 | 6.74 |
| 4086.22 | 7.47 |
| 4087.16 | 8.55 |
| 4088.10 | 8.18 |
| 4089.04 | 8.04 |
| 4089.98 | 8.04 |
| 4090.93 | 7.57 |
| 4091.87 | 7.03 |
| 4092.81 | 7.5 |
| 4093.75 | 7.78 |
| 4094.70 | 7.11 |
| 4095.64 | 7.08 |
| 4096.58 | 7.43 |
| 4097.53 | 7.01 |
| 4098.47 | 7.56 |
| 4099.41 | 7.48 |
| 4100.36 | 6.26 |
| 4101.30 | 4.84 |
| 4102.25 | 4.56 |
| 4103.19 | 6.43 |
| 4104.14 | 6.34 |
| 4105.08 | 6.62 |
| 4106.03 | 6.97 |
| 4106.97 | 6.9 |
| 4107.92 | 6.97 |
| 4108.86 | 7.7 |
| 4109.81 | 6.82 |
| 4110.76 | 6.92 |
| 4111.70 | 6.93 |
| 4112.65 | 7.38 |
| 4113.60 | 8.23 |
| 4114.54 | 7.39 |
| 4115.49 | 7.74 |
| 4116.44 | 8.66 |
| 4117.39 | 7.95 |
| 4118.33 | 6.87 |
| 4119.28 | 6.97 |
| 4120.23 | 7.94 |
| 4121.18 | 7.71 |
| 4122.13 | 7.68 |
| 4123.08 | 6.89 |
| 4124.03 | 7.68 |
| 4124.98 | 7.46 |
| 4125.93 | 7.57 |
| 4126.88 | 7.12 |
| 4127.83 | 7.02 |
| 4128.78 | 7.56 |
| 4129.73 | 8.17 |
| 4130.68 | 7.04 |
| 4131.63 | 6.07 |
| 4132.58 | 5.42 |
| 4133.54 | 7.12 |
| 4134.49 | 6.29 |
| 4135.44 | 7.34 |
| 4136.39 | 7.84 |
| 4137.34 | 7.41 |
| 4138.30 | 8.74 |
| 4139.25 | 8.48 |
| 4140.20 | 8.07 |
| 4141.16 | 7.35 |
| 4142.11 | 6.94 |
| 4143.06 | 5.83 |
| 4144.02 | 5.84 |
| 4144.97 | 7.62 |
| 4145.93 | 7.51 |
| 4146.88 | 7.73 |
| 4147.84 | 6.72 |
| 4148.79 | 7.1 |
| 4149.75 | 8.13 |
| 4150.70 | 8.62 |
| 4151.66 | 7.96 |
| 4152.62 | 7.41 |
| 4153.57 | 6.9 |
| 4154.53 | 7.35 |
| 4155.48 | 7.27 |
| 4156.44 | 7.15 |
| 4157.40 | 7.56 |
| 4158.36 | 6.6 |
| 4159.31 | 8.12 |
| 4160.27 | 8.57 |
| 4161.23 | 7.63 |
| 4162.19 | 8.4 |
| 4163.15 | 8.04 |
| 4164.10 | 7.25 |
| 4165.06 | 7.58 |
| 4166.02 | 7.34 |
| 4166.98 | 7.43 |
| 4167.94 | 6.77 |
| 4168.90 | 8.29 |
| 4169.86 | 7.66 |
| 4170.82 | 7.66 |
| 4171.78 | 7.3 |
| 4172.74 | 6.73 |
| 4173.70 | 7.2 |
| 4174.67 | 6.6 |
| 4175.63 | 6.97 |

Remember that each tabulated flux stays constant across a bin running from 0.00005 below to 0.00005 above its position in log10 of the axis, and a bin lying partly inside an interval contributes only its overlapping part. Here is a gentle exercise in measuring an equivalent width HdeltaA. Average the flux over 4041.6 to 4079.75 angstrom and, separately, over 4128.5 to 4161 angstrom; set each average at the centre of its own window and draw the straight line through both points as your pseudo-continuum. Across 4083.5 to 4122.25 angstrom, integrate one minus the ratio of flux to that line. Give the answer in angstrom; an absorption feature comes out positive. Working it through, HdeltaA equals -1.3 angstrom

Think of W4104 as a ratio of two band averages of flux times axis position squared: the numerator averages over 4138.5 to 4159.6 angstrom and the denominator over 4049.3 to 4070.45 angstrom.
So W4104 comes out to 1.15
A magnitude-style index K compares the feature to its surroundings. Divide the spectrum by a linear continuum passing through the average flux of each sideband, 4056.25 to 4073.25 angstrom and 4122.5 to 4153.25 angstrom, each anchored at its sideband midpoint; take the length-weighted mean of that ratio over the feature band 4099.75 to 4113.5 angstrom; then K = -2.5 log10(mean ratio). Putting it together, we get 0.068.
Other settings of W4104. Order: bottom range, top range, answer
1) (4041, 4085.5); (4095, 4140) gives 1.10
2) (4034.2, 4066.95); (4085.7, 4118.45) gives 1.12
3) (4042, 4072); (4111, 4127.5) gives 1.18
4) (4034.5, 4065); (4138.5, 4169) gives 1.20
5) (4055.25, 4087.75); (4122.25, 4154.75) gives 1.10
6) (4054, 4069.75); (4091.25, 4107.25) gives 1.05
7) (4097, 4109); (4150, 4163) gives 1.20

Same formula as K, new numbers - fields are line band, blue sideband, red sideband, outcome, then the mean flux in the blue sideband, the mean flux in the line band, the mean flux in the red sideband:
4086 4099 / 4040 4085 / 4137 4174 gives -0.099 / 6.67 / 7.6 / 7.5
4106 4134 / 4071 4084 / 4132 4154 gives -0.016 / 6.96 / 7.3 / 7.32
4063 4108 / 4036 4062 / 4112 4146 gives 0.006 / 6.7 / 6.96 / 7.35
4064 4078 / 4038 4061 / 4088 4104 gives -0.010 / 6.57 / 6.84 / 7.01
